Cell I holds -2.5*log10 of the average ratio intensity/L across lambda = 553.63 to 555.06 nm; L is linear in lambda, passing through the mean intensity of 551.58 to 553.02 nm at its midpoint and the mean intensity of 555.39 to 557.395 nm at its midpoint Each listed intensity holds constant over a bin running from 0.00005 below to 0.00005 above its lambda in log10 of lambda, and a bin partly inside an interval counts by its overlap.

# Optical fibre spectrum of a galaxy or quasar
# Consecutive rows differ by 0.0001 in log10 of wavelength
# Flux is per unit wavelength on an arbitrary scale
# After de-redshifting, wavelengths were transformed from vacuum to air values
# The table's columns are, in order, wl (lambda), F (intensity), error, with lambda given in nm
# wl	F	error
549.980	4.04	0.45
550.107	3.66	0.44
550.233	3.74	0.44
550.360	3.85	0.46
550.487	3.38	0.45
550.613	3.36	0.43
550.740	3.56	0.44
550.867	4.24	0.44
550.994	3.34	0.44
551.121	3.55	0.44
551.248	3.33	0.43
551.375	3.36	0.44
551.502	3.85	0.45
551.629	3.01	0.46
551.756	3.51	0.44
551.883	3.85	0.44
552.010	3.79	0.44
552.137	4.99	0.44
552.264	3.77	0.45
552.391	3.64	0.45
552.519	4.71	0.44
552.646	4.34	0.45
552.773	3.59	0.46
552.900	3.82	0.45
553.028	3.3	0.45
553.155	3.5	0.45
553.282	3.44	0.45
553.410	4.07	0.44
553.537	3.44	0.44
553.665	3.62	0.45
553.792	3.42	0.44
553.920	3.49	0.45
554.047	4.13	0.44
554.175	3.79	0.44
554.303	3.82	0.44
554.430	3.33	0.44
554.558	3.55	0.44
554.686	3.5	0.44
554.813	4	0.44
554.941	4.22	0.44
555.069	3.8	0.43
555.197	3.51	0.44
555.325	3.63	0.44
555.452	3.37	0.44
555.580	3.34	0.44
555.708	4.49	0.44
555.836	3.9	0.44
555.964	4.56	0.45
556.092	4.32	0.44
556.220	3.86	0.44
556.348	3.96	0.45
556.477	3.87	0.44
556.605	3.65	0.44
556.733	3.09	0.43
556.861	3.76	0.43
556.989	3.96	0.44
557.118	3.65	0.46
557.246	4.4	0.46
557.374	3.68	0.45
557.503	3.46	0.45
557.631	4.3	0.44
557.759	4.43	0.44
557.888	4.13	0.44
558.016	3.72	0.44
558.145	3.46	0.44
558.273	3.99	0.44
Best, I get 0.05 mag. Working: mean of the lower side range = 3.9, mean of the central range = 3.72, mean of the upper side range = 3.87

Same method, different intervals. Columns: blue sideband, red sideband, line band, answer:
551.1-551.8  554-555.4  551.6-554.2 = -0.064 mag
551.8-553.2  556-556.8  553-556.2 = 0.035 mag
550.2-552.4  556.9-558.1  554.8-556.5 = -0.011 mag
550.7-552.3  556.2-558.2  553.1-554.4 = 0.027 mag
